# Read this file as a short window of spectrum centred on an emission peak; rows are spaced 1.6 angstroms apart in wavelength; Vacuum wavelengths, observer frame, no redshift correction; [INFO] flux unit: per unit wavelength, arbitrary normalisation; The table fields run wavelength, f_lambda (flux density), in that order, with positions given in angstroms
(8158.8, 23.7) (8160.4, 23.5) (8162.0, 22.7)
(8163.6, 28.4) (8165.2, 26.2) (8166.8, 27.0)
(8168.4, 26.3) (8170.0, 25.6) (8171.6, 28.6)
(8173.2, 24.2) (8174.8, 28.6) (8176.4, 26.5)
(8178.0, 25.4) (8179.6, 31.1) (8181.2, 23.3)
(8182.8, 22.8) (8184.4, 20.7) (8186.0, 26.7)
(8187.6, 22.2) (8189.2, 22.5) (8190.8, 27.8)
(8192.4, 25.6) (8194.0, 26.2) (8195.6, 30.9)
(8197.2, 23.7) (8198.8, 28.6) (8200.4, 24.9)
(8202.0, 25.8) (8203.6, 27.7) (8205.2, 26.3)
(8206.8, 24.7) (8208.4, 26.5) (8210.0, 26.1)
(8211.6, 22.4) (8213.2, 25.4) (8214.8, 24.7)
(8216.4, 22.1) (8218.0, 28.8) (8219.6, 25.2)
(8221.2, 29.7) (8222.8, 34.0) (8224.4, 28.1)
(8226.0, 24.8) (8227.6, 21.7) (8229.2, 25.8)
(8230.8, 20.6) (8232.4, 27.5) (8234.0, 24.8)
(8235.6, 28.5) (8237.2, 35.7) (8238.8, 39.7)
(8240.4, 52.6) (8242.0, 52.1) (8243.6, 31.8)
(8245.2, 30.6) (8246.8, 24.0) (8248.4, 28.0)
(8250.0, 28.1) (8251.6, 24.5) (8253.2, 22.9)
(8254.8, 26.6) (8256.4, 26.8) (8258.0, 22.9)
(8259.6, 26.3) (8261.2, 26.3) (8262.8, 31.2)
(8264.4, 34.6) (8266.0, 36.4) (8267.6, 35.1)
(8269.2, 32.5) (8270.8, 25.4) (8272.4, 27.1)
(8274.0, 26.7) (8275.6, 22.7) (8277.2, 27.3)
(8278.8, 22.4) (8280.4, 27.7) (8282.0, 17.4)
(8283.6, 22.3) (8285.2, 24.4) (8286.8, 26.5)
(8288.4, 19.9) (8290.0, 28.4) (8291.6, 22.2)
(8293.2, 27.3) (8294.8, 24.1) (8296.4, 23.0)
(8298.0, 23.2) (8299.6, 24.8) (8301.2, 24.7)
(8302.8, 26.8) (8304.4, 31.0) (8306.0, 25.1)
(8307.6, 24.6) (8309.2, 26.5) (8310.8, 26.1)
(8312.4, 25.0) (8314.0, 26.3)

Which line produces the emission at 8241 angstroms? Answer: H-alpha 6563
